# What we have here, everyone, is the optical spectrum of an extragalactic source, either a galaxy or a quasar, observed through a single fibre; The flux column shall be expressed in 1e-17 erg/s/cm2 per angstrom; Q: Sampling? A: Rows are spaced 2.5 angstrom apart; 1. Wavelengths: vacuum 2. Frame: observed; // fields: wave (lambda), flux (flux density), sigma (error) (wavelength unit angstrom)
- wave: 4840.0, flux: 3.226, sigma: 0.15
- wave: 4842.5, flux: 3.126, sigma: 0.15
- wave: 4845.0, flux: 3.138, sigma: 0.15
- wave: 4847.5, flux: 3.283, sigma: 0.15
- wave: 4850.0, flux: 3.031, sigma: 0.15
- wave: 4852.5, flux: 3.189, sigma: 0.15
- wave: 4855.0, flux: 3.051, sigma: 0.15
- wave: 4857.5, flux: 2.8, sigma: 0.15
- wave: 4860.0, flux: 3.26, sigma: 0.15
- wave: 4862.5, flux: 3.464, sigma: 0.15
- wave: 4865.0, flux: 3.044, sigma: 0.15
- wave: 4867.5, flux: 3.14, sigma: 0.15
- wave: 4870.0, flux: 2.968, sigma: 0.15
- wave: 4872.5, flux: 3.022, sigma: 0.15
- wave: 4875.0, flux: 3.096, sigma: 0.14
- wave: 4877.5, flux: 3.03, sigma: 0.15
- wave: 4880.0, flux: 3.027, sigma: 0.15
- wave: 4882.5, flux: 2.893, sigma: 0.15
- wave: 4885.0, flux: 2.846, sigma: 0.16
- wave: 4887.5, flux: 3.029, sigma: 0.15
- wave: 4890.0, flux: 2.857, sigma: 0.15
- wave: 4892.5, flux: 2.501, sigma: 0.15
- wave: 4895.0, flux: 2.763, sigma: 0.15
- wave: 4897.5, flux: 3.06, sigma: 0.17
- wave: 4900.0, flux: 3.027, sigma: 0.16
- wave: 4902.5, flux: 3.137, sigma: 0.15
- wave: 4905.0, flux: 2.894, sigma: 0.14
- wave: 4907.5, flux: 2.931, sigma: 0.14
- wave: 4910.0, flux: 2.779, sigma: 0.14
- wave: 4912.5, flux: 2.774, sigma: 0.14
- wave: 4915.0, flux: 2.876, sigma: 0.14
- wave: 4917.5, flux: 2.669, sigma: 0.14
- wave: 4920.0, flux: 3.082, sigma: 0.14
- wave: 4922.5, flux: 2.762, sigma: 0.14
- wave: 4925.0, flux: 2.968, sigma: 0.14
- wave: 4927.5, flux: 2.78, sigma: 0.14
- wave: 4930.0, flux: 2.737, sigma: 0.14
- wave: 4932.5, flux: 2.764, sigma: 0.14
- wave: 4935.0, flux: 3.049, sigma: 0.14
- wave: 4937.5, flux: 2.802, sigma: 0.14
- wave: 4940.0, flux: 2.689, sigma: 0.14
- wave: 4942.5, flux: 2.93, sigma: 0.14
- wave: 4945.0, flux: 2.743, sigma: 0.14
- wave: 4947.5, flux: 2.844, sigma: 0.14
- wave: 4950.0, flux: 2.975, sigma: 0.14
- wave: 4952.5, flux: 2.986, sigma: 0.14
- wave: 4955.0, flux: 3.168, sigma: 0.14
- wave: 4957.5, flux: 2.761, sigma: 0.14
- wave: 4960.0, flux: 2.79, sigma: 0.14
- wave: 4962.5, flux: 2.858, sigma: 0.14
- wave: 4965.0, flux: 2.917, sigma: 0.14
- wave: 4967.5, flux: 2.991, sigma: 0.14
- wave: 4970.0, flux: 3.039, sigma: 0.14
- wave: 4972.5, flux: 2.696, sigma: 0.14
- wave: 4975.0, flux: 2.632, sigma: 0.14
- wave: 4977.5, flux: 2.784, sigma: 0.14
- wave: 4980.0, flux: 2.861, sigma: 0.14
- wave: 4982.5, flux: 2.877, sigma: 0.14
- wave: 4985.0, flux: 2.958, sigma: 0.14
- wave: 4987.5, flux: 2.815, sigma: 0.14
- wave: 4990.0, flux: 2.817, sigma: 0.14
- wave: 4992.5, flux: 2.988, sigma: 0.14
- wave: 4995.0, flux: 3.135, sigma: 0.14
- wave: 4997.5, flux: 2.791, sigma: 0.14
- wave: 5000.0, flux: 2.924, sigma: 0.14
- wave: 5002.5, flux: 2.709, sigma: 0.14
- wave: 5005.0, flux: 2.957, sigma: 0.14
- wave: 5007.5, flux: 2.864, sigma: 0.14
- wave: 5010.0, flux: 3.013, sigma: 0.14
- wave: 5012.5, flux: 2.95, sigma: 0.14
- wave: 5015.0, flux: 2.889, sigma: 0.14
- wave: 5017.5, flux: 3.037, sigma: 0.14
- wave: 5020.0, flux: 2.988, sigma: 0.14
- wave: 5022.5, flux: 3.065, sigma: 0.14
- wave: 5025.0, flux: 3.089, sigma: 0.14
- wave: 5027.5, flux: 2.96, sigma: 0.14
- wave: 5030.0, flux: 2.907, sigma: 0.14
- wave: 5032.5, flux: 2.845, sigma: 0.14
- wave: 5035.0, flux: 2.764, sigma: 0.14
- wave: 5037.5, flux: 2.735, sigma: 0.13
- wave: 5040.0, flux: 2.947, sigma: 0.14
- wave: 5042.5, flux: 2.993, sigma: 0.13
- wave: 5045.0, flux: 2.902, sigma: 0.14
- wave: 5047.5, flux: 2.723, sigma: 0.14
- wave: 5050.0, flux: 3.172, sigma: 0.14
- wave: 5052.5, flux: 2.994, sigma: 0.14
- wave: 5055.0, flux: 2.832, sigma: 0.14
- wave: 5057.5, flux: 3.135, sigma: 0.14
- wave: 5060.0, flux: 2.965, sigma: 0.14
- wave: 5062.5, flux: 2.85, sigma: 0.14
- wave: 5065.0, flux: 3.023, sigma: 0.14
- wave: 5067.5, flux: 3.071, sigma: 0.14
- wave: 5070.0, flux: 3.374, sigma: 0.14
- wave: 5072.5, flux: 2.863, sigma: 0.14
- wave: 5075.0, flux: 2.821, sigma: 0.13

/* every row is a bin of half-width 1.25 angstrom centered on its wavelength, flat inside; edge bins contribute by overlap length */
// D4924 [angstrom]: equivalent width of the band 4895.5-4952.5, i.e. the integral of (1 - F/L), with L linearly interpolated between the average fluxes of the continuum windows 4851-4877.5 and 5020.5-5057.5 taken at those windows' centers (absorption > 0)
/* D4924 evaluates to 3.1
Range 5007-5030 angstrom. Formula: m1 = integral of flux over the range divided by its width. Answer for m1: 2.98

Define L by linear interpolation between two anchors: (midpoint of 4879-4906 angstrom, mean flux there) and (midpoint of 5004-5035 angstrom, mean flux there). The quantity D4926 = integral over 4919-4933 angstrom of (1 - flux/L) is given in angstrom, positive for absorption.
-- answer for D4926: 0.4 angstrom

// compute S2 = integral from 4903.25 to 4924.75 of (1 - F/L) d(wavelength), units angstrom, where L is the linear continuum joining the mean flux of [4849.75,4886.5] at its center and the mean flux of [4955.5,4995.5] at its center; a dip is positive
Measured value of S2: 0.9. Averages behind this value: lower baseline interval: 3.06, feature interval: 2.86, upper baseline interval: 2.87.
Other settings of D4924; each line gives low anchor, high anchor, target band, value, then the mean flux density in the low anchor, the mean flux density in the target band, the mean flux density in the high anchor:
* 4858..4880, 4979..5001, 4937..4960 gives 0.8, 3.11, 2.88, 2.91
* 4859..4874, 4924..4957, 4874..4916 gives 1.8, 3.15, 2.91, 2.88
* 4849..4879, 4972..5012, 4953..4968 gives 0.0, 3.09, 2.91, 2.87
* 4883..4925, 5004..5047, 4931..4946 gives 0.3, 2.88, 2.83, 2.93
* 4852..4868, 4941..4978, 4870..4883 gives 0.3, 3.13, 3.02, 2.87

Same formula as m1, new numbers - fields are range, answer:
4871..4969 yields 2.89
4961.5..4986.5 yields 2.86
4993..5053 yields 2.93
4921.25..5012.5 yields 2.87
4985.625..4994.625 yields 2.9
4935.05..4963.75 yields 2.88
